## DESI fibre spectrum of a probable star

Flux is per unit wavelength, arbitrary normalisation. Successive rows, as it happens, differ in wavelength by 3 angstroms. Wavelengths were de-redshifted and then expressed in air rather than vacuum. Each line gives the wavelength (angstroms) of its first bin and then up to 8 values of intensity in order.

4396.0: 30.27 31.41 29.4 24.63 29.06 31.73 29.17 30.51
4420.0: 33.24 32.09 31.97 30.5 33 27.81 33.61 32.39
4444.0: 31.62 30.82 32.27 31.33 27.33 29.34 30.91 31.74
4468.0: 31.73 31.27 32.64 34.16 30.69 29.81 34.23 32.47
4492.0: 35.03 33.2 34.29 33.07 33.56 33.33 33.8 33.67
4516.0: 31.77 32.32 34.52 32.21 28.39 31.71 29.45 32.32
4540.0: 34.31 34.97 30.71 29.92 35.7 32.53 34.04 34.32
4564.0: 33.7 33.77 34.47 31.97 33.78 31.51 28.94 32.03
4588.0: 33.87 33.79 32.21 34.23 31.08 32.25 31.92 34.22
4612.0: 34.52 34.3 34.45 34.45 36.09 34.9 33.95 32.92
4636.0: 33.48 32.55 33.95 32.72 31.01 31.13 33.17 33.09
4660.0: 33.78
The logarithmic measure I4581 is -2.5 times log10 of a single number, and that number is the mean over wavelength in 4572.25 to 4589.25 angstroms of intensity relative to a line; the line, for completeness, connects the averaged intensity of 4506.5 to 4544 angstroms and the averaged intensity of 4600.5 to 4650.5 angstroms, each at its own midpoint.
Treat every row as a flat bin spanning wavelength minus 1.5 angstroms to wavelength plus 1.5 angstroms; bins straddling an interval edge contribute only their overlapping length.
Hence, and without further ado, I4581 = 0.04 mag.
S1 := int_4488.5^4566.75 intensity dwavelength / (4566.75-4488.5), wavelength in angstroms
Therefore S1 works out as 32.9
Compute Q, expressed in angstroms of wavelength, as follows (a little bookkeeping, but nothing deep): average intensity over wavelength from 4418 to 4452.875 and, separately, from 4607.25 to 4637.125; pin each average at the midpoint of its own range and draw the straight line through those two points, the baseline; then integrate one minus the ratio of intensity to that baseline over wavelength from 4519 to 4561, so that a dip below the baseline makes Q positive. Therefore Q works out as 0.9 angstroms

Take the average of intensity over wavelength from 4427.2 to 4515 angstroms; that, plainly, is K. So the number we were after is 32.1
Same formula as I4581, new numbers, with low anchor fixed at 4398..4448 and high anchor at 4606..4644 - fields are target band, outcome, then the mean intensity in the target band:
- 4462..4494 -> -0.02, 32.3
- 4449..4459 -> 0.04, 30.1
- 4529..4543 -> 0.02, 32.1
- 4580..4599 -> 0.03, 32.4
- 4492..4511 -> -0.05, 33.7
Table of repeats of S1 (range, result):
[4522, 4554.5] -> 32.1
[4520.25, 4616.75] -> 32.7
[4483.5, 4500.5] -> 33.6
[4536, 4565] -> 33.3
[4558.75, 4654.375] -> 33.2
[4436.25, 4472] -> 31.2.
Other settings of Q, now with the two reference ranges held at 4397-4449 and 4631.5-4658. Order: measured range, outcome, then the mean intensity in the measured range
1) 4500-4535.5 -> -0.8 angstroms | 32.3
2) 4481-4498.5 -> -0.9 angstroms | 33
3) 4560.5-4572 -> -0.7 angstroms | 34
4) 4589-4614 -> -0.6 angstroms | 33.1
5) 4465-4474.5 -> -0.2 angstroms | 31.8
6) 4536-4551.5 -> -0.4 angstroms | 32.7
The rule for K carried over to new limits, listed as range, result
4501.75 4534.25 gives 32.4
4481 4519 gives 33.1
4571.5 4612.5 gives 32.5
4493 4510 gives 33.6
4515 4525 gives 32.8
